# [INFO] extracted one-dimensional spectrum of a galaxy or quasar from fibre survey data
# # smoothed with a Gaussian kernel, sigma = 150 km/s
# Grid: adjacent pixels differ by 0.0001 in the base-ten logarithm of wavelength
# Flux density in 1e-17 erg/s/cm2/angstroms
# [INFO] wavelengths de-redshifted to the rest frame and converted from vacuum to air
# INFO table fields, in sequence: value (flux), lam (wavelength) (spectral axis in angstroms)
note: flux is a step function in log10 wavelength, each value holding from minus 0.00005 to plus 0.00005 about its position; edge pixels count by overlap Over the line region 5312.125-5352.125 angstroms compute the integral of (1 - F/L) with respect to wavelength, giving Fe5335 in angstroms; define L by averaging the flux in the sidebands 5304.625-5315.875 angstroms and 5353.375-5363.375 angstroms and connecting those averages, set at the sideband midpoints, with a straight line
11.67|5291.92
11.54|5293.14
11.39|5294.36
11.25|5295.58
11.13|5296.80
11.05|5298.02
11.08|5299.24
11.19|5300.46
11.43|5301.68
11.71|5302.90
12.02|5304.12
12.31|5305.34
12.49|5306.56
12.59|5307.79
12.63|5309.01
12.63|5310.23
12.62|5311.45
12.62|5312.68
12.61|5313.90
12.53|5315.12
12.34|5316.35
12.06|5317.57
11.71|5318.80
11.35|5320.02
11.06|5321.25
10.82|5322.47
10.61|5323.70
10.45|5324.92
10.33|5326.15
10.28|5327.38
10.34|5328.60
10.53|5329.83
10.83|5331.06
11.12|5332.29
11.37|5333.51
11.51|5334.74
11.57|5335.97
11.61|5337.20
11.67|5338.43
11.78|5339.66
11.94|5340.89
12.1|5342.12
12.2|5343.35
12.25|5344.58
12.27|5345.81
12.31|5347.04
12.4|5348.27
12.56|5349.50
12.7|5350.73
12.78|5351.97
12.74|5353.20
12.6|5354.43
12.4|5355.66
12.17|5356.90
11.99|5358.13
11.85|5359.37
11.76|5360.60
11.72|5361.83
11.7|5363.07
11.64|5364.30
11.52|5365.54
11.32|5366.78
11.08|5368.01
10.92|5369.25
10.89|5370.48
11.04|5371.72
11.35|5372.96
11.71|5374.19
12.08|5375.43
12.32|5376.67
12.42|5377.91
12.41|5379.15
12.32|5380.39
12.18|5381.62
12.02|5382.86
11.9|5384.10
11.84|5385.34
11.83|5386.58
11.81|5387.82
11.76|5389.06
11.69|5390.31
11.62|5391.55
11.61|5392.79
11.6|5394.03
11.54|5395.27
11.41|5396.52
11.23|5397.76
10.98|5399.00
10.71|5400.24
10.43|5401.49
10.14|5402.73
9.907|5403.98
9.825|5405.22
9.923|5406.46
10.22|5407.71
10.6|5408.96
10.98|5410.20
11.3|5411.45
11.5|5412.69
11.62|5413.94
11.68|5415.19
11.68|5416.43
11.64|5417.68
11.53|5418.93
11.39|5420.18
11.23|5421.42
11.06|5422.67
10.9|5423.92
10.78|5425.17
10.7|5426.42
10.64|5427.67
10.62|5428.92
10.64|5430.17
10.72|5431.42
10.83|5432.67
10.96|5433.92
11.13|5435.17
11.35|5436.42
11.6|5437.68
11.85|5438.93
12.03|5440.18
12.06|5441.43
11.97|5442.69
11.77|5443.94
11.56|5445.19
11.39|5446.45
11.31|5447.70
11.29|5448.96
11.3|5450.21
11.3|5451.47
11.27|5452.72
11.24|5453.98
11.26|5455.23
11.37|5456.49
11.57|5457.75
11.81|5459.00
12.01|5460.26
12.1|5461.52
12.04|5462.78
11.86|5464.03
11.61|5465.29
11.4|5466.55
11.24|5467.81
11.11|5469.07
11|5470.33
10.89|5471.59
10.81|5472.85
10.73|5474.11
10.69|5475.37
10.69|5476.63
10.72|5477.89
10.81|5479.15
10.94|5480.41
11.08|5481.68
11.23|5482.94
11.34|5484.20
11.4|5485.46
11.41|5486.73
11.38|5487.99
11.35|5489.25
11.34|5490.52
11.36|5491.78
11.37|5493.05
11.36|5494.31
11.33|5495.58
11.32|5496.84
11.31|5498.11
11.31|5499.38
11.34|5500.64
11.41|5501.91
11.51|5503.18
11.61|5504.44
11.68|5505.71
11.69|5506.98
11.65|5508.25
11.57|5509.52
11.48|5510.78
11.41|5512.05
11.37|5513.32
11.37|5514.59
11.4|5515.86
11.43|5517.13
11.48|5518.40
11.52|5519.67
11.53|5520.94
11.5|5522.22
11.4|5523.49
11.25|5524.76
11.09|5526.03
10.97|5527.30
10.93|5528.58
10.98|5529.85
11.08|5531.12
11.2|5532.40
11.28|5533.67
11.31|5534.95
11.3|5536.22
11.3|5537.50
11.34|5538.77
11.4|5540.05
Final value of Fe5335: 2.2 angstroms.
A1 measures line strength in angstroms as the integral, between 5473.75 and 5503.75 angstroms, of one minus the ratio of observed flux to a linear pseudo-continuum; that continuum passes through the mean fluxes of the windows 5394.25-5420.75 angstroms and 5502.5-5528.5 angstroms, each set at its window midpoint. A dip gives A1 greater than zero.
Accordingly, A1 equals 0.31 angstroms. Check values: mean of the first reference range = 11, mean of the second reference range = 11.4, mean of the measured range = 11.2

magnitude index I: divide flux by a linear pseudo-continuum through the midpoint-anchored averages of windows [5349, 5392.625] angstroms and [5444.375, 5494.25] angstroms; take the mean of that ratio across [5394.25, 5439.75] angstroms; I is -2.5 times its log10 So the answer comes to 0.06 mag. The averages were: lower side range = 11.9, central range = 11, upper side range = 11.3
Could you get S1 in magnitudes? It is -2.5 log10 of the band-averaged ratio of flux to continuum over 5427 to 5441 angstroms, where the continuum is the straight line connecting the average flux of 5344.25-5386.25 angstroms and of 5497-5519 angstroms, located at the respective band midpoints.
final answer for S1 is 0.06 mag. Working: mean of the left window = 12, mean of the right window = 11.5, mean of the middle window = 11.1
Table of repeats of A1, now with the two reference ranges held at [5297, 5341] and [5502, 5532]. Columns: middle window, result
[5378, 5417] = 0.6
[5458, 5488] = 0.4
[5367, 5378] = 0.0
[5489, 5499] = 0.1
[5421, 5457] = 0.7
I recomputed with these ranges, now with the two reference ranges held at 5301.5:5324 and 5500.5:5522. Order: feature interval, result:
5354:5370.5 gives 0.02 mag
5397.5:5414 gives 0.11 mag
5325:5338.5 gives 0.10 mag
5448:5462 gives 0.02 mag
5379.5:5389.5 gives -0.01 mag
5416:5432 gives 0.07 mag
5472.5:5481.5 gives 0.08 mag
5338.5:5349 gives -0.02 mag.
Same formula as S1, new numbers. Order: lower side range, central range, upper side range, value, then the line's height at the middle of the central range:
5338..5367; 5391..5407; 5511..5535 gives 0.100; 11.9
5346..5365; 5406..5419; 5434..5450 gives 0.062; 11.8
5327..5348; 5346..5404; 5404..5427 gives -0.043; 11.3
